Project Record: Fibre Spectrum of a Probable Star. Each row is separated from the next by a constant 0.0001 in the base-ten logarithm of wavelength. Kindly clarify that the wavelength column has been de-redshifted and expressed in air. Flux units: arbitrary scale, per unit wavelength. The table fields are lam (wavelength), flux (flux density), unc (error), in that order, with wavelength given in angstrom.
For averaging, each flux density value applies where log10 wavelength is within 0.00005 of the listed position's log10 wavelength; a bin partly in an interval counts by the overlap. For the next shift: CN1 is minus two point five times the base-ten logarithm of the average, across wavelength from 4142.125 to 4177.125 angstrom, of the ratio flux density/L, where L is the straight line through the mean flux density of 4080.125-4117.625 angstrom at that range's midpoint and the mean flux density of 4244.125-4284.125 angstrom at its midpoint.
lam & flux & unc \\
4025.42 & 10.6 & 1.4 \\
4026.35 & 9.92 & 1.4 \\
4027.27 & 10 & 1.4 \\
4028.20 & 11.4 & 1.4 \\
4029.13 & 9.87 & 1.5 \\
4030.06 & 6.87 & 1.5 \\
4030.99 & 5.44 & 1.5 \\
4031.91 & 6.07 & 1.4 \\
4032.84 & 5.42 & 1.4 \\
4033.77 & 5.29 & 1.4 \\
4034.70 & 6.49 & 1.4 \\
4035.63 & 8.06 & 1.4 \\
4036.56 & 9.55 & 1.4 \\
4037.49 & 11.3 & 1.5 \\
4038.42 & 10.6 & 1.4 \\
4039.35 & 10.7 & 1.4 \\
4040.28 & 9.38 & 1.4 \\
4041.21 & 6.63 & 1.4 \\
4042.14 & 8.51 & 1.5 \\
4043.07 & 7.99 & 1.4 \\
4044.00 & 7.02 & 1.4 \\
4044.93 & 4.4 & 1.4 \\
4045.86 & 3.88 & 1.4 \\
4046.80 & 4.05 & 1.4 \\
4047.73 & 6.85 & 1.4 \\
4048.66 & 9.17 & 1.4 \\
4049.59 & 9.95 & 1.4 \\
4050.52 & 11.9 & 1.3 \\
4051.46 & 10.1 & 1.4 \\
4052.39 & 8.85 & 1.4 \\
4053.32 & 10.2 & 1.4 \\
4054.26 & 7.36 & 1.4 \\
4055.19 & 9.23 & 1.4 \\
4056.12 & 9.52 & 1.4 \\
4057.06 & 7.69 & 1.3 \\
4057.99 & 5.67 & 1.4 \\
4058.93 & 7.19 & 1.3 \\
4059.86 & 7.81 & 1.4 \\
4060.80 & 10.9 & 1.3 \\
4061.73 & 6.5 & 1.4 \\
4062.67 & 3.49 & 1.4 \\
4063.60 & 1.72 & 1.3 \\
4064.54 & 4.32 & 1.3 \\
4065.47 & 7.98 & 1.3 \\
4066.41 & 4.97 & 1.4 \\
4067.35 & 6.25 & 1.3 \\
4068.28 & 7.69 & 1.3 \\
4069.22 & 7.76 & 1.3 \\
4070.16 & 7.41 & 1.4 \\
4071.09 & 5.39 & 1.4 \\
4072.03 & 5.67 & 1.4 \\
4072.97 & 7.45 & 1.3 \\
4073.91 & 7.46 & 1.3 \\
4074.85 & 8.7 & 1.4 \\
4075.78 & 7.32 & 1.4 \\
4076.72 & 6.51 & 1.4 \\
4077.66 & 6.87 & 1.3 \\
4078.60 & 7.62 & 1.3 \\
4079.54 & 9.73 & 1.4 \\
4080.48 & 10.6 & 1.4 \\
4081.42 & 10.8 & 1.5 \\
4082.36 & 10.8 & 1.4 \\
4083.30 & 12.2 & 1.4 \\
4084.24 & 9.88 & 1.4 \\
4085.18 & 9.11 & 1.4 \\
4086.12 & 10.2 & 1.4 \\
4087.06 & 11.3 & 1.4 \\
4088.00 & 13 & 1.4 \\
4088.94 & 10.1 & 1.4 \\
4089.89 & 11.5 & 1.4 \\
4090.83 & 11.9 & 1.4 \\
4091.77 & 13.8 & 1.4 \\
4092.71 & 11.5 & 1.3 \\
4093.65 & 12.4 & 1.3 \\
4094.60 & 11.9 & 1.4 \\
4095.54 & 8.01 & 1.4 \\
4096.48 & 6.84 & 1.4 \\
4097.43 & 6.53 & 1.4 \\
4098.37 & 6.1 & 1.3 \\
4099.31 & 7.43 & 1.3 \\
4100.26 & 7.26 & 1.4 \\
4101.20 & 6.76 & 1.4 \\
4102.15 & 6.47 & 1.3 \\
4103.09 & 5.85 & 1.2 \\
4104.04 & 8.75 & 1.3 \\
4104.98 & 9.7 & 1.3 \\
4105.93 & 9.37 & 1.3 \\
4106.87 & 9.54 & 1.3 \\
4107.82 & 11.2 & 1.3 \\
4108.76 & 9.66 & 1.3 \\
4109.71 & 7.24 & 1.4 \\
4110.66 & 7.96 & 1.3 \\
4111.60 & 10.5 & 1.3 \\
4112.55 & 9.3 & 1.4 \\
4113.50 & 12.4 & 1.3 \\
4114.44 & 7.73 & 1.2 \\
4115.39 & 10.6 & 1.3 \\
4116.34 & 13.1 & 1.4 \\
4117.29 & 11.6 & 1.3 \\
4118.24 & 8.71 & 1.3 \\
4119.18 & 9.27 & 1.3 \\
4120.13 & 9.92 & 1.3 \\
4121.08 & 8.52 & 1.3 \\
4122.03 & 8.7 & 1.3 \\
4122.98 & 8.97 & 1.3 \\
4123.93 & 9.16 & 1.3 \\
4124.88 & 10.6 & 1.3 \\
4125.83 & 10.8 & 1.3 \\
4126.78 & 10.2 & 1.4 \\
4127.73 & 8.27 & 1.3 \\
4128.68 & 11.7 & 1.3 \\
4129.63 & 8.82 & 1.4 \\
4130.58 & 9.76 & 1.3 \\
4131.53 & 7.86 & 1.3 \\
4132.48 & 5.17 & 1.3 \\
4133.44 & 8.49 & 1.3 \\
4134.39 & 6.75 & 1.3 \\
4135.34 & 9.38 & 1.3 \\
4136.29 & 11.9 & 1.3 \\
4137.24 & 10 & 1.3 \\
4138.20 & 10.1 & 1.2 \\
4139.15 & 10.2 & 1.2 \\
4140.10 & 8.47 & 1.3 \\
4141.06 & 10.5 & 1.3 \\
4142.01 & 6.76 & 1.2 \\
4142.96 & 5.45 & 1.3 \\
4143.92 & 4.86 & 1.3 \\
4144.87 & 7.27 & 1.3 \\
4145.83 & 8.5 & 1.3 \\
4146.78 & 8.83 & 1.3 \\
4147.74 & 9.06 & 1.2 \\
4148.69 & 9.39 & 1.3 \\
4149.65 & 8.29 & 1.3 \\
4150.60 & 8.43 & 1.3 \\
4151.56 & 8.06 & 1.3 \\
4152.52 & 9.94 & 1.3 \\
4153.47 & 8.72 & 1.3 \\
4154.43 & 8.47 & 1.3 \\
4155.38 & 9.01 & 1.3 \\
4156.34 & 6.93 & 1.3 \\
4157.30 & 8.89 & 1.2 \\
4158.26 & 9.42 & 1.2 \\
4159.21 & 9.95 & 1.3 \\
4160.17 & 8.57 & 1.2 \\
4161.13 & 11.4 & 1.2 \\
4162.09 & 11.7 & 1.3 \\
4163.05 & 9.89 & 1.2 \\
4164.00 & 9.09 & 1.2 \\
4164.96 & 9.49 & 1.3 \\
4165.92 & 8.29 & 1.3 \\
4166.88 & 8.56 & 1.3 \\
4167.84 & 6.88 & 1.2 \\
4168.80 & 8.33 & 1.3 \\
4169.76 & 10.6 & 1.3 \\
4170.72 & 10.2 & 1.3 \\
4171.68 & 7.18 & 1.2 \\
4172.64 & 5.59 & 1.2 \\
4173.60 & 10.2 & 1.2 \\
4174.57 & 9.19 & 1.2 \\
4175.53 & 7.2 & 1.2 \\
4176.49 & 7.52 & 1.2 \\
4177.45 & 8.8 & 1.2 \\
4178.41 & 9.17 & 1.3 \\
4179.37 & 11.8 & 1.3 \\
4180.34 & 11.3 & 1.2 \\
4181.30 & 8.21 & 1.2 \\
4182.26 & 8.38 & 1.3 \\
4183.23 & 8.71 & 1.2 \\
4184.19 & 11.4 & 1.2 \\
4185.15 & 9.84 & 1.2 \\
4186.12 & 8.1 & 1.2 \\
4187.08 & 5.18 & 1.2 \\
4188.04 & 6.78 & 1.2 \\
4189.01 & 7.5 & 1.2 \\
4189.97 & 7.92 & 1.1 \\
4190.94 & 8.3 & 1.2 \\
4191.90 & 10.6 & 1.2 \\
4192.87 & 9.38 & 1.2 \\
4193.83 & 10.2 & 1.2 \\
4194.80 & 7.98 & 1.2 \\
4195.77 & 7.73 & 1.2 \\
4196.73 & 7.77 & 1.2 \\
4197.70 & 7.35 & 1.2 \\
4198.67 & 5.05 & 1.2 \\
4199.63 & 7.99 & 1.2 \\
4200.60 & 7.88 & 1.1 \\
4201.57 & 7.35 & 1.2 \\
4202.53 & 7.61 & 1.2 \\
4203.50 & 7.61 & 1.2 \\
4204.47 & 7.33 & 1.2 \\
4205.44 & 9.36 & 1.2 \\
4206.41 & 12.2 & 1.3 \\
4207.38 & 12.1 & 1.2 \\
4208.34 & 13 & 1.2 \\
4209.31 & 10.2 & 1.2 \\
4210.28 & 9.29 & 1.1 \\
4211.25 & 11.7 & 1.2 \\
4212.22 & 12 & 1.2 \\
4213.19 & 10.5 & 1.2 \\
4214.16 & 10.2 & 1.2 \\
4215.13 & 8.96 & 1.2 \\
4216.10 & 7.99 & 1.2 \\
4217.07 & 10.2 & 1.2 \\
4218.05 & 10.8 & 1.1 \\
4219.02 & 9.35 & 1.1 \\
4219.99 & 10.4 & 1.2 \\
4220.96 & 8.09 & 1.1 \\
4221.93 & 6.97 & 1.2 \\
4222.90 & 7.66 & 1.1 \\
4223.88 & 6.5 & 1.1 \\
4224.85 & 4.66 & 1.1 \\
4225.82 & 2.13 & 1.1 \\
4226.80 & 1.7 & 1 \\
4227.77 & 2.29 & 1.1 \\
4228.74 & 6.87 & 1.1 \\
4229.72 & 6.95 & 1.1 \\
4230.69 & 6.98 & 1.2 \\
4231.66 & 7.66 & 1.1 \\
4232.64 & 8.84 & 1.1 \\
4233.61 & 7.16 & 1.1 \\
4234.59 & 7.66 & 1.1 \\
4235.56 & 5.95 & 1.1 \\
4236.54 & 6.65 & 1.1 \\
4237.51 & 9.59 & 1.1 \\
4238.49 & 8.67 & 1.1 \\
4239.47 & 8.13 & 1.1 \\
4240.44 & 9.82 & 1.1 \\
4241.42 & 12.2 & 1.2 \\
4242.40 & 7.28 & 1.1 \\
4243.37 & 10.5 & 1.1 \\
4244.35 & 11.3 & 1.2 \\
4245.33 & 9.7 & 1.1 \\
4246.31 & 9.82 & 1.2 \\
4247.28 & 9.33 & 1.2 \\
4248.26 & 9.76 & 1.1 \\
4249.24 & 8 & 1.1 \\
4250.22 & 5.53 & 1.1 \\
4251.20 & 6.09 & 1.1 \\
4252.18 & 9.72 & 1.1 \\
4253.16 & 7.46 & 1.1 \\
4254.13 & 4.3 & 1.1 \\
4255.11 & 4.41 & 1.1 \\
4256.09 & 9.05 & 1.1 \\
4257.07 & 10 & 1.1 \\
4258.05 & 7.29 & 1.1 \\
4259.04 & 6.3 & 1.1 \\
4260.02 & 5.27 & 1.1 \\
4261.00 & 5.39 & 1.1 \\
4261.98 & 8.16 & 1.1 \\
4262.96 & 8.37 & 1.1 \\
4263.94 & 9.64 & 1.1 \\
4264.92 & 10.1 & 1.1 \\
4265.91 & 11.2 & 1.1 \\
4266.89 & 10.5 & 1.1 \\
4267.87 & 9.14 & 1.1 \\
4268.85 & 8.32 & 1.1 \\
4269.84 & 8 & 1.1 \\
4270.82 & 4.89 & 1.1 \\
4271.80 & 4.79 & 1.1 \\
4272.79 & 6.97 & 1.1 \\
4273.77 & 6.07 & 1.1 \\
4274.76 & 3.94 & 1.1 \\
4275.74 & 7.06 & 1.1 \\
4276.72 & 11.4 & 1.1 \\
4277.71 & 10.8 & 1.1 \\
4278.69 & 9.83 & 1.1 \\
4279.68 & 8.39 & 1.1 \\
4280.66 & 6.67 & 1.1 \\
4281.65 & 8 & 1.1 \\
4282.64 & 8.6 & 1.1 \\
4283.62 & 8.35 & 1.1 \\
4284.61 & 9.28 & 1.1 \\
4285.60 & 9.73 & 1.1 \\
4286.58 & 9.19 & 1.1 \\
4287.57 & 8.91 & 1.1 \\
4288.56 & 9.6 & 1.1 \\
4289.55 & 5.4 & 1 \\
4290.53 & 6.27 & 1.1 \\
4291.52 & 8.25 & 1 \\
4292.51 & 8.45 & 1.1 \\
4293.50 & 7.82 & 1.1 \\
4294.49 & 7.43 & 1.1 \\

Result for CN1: 0.06 mag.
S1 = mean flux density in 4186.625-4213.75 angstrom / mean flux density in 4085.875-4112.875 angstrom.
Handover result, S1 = 0.9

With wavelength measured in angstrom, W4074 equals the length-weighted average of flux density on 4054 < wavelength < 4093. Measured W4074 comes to 8.4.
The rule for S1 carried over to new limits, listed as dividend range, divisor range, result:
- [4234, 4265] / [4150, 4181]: 0.90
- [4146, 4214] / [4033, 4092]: 1.09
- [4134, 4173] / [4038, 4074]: 1.18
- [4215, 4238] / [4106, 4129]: 0.73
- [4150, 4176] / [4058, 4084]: 1.20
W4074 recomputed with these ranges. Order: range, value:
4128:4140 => 9.14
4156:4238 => 8.48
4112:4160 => 9.06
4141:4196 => 8.68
